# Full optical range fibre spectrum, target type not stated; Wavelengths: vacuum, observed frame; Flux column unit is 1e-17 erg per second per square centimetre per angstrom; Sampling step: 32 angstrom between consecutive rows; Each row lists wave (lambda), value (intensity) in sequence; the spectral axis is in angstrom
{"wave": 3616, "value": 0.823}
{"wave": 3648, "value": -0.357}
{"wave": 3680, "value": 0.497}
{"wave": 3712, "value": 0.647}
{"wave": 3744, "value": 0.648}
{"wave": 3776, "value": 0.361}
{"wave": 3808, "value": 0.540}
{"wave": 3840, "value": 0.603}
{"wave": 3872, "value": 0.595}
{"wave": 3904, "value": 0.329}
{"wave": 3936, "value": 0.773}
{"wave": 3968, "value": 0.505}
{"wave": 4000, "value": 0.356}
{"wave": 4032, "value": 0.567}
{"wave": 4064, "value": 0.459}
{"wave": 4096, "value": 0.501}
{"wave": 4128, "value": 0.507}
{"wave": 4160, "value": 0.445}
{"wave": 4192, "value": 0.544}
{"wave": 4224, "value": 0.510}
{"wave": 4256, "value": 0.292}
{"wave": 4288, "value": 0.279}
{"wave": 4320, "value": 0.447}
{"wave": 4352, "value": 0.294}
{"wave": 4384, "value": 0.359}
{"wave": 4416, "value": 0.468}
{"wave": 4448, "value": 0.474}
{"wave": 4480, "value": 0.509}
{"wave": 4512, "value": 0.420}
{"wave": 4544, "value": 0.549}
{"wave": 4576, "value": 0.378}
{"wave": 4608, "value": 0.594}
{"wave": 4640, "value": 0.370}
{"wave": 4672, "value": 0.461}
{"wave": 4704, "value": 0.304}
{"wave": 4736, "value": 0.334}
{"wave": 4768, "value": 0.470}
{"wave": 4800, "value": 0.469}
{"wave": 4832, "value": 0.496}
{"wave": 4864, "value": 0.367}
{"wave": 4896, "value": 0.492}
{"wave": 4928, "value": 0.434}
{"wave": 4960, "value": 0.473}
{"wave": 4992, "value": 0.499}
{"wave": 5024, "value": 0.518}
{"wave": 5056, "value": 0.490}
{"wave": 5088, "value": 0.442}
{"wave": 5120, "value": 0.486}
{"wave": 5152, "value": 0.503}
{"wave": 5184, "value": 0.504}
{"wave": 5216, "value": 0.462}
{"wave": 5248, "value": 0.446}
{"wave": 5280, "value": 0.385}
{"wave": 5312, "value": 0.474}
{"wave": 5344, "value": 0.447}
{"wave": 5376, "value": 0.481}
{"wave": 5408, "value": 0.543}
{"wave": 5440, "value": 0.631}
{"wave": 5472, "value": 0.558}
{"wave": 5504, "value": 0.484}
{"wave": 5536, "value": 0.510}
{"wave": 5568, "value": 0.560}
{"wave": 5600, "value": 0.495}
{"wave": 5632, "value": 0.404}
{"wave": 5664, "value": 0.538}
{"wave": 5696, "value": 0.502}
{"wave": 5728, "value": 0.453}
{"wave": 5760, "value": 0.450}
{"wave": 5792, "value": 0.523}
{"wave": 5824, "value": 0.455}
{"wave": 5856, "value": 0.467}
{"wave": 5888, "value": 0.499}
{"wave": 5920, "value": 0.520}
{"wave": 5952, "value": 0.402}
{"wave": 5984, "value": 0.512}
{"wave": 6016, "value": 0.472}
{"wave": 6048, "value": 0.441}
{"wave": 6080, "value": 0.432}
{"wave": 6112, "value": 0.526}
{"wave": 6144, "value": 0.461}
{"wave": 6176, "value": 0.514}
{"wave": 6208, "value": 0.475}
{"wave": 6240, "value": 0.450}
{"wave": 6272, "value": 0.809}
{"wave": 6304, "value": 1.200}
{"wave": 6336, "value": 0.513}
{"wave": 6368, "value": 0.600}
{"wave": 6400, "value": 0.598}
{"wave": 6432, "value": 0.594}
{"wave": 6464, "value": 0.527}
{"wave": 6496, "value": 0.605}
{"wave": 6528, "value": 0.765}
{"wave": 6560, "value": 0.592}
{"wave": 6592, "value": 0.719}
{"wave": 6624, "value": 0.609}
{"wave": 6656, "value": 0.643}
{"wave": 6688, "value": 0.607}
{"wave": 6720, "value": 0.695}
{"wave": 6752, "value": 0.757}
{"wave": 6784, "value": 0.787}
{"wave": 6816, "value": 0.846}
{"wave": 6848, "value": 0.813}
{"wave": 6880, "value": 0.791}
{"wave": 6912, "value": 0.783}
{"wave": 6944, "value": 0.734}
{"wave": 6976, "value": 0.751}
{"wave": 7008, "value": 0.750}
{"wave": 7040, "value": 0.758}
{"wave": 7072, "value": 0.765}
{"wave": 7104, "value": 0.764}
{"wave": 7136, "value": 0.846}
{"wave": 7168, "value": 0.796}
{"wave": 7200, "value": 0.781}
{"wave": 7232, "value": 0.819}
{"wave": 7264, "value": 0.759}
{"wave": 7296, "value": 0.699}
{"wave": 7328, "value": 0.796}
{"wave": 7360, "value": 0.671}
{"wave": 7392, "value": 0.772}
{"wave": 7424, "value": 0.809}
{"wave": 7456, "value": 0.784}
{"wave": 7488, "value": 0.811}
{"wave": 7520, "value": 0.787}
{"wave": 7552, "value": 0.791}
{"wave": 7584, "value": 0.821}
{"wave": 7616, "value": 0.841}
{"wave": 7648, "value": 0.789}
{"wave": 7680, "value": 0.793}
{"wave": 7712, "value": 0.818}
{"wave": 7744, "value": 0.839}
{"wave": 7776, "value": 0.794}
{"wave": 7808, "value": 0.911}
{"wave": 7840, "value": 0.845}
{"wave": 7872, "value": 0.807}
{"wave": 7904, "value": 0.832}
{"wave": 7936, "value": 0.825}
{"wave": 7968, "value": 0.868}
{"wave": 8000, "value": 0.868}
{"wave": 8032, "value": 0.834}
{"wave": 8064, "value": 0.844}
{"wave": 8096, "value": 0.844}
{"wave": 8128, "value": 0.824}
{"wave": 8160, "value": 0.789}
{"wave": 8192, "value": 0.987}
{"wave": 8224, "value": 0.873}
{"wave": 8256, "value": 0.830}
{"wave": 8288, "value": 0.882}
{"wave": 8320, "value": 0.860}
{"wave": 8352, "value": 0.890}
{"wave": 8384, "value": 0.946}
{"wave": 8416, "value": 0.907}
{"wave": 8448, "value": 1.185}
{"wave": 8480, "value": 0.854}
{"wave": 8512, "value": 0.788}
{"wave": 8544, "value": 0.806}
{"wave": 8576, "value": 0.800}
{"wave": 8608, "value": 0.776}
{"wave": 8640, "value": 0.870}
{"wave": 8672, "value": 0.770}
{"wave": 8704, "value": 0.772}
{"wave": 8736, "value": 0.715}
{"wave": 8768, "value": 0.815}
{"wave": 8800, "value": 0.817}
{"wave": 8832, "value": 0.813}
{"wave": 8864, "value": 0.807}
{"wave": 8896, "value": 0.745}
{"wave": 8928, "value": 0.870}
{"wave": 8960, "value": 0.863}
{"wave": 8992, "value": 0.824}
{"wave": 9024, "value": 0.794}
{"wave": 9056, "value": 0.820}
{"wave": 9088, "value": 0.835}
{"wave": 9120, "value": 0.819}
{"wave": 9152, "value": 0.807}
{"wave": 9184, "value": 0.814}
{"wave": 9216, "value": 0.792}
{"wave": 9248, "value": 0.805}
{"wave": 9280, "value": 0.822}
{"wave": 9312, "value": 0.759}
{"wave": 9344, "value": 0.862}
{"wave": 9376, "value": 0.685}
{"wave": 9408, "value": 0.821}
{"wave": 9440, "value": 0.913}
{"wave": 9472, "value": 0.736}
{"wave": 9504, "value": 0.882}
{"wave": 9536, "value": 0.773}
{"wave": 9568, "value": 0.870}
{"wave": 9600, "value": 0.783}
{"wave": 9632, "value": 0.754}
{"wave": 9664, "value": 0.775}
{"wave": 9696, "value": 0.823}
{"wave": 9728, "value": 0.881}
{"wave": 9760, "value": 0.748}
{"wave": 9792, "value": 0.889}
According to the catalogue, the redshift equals 0.688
